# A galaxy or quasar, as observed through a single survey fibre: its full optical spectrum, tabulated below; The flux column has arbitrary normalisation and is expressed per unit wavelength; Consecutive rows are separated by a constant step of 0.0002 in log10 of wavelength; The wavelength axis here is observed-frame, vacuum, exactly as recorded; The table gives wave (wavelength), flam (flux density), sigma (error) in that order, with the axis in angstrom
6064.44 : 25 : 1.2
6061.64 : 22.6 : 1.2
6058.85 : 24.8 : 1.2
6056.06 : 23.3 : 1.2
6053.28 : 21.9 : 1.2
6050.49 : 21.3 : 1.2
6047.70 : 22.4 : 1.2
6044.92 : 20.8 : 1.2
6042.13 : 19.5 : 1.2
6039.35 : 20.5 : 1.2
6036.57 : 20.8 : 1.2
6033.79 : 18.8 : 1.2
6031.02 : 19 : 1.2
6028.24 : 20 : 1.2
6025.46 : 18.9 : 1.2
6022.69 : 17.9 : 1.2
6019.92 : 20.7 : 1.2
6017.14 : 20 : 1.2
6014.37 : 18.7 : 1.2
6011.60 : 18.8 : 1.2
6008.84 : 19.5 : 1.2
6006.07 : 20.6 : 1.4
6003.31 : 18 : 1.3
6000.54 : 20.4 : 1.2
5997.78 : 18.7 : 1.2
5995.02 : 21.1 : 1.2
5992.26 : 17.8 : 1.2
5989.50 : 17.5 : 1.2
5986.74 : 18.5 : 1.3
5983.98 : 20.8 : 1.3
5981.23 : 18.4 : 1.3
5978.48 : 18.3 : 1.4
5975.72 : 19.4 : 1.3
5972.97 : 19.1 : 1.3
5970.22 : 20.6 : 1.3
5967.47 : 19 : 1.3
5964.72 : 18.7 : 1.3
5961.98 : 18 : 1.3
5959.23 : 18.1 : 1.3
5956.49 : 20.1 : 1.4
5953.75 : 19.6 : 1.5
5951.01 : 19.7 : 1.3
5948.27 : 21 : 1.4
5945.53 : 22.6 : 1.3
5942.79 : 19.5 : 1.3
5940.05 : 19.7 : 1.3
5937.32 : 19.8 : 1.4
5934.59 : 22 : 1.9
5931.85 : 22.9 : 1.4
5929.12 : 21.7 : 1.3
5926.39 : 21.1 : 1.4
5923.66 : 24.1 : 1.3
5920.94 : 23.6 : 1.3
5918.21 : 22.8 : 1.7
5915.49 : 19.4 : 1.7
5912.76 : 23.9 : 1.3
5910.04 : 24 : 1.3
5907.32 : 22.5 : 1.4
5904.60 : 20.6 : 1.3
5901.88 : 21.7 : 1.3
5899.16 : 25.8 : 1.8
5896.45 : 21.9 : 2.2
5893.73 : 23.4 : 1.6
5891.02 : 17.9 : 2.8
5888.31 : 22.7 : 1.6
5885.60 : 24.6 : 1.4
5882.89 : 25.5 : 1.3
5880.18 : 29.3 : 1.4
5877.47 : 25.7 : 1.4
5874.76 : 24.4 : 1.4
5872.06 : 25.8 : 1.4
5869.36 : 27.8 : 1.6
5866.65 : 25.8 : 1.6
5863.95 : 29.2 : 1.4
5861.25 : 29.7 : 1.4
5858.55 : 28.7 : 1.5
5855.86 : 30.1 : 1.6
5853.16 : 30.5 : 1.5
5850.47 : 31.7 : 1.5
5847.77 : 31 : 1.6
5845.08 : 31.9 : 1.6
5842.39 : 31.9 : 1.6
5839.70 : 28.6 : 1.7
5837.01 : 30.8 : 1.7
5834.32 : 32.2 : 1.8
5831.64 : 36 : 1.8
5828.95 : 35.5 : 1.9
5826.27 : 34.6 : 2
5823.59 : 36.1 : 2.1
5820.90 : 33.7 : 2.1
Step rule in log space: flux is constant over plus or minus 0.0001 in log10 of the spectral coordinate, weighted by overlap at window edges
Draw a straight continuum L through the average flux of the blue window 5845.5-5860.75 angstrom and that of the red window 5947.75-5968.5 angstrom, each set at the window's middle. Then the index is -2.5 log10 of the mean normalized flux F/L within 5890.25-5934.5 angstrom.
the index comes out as 0.08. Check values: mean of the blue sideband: 30.5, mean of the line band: 22.4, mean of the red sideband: 19.2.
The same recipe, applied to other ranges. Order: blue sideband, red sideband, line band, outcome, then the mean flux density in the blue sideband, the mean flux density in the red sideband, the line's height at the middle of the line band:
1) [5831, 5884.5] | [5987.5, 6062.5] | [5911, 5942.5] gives 0.17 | 29.2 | 20.1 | 25.5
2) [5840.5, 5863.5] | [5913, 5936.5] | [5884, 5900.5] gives 0.14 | 30.6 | 22.2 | 26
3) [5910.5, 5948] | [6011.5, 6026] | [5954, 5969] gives 0.11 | 21.8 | 19.2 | 20.9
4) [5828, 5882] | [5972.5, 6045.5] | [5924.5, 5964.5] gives 0.16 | 29.7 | 19.3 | 23.7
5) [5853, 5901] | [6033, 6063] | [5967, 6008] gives 0.20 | 25.9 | 21.6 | 23.1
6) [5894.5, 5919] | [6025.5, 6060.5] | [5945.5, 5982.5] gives 0.13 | 22.5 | 21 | 21.9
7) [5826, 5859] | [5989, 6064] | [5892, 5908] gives 0.24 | 31.8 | 20.3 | 28.2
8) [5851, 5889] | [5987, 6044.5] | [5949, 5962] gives 0.17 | 27.3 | 19.4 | 22.6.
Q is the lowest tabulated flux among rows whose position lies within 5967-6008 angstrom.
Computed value 17.5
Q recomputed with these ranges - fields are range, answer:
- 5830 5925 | 17.9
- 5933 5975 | 18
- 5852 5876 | 24.4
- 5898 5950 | 19.4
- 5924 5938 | 19.8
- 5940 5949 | 19.5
